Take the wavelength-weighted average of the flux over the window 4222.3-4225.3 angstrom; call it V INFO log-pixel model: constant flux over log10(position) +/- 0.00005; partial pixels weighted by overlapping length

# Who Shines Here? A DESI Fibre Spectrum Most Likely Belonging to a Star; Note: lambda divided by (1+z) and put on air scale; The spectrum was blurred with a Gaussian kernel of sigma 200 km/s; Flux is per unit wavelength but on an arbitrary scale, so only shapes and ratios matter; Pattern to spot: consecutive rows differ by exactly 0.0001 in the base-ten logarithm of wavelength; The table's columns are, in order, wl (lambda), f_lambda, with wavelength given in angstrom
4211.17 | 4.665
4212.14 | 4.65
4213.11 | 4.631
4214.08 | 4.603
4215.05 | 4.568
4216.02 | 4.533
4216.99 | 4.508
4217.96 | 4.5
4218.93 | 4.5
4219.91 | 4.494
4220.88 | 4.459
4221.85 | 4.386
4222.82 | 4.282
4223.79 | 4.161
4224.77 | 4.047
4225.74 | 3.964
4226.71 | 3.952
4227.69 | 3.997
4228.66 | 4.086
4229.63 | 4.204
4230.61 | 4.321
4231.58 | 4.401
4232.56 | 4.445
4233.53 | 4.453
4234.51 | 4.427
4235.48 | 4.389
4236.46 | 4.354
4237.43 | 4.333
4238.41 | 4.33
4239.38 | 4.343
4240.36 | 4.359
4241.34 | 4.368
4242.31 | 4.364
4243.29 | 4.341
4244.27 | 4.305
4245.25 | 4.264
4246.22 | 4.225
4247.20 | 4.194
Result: 4.16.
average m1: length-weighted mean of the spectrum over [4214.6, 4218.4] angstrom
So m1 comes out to 4.53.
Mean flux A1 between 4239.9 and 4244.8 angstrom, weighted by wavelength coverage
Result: 4.34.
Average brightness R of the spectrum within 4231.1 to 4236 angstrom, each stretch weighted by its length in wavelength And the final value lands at 4.42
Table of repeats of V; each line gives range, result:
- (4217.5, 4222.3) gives 4.47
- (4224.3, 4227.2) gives 3.99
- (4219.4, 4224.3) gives 4.35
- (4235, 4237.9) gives 4.36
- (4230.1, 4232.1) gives 4.34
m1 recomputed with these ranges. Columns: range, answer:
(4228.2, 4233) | 4.29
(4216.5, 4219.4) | 4.51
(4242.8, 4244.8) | 4.31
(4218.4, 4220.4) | 4.48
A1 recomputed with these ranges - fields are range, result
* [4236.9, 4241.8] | 4.35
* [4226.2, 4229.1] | 4.01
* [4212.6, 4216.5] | 4.59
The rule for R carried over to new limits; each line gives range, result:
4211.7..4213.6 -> 4.64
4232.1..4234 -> 4.46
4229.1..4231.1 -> 4.26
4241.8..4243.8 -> 4.35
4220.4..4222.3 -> 4.43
